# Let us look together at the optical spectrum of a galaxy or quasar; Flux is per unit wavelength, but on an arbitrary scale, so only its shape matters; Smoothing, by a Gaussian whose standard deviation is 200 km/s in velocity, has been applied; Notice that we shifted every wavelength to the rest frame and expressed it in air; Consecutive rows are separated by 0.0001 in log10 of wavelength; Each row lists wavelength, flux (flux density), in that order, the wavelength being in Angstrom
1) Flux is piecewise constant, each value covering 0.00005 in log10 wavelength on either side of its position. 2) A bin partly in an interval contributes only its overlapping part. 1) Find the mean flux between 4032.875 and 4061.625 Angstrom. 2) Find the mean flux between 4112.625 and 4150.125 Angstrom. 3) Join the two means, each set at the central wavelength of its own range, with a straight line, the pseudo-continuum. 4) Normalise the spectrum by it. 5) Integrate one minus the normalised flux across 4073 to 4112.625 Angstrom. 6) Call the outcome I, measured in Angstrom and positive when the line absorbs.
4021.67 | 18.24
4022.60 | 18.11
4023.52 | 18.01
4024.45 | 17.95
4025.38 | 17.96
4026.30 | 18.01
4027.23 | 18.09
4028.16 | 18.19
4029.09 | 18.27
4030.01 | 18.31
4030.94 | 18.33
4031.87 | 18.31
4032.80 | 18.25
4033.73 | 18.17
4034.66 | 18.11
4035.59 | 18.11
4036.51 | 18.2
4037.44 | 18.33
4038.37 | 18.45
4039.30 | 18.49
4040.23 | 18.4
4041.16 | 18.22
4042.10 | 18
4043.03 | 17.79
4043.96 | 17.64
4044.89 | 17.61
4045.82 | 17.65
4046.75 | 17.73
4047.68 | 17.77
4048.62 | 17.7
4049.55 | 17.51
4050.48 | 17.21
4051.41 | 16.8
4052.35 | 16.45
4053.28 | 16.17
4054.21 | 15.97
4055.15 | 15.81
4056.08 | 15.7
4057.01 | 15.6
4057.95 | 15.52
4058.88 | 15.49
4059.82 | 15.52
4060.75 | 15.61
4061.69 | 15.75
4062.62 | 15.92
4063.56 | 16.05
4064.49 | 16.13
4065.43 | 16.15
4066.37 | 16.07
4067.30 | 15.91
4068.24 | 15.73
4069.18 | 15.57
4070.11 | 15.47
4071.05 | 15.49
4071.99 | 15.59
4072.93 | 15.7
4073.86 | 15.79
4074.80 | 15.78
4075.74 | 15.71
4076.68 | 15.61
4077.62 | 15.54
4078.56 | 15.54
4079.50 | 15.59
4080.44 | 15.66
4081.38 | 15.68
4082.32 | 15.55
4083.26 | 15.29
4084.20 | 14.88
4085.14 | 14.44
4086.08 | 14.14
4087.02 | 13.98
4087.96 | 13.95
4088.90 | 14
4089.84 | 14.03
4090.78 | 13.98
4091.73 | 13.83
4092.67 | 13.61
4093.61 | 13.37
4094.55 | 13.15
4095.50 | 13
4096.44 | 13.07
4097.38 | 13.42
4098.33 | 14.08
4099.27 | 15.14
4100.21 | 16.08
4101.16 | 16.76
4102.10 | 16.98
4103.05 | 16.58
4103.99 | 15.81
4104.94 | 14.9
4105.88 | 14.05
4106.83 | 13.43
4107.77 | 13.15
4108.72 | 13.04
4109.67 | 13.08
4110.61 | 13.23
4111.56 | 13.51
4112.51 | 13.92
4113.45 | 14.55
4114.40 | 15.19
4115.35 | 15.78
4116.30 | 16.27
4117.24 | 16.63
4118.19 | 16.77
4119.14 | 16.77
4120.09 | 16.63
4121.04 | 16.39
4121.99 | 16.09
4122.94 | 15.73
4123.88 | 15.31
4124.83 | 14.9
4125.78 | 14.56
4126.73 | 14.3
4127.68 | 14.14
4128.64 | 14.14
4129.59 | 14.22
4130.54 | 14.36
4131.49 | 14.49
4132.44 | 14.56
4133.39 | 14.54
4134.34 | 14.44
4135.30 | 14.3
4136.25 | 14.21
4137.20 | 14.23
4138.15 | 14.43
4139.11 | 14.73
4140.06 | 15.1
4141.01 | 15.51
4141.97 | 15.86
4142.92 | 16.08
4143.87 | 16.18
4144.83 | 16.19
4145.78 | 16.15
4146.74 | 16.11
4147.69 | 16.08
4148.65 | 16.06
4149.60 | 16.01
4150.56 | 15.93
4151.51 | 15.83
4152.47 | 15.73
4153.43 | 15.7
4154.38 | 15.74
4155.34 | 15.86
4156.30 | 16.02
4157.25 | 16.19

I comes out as 3.9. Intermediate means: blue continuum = 17.2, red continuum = 15.3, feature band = 14.6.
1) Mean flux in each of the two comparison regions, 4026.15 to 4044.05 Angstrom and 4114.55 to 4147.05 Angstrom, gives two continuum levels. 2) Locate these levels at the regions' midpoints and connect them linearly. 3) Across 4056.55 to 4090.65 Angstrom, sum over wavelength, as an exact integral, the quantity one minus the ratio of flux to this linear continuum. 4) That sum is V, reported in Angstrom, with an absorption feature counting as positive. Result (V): 3.3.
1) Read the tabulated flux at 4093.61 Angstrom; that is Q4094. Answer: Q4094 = 13.37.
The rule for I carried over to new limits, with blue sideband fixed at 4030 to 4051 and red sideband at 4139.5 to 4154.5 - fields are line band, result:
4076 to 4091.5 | 2.1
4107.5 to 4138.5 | 3.0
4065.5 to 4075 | 0.9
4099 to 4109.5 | 1.1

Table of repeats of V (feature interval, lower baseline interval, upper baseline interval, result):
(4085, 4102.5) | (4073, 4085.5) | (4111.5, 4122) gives 1.5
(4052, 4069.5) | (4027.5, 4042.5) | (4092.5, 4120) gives 1.2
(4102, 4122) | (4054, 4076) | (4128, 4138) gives -0.4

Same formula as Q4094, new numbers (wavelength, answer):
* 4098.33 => 14.08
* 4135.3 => 14.3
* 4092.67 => 13.61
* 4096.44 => 13.07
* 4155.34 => 15.86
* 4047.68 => 17.77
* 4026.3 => 18.01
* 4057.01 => 15.6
